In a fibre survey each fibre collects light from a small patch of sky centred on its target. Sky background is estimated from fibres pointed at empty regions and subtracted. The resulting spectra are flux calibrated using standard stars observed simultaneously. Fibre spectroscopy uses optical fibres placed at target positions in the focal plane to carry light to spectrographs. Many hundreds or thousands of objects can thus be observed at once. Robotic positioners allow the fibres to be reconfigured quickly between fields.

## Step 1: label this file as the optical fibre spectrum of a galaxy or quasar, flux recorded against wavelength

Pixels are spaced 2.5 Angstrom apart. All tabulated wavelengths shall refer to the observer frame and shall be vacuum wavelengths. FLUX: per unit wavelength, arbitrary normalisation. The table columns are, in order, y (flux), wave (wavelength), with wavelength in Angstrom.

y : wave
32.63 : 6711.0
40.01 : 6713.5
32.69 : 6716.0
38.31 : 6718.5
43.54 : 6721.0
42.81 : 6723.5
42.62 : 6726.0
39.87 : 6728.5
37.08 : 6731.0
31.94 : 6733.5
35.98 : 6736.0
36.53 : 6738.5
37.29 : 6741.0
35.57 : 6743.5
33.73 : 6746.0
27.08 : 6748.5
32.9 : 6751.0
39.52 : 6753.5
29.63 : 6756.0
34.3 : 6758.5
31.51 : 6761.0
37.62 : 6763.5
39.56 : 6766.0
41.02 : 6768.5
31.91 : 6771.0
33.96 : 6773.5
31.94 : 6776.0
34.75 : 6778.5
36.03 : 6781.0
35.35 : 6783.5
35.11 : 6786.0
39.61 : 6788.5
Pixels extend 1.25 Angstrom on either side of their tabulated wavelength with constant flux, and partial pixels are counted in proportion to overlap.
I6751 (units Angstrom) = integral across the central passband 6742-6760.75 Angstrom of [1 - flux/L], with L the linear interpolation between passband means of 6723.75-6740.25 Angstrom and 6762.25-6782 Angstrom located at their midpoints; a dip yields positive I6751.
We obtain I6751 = 1.8 Angstrom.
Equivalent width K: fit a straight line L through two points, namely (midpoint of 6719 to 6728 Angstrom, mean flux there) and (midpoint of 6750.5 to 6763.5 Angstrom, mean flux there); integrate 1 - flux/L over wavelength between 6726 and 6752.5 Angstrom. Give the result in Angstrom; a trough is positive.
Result 2.2 Angstrom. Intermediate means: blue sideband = 42.3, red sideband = 34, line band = 35.2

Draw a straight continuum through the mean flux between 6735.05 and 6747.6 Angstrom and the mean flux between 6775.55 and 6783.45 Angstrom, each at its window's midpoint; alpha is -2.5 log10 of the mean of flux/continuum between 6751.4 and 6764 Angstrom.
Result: 0.03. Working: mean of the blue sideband 35.6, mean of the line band 34.2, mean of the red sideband 34.6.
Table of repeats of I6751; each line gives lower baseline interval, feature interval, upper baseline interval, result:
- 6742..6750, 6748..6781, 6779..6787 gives -0.62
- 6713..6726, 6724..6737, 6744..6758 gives -0.16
